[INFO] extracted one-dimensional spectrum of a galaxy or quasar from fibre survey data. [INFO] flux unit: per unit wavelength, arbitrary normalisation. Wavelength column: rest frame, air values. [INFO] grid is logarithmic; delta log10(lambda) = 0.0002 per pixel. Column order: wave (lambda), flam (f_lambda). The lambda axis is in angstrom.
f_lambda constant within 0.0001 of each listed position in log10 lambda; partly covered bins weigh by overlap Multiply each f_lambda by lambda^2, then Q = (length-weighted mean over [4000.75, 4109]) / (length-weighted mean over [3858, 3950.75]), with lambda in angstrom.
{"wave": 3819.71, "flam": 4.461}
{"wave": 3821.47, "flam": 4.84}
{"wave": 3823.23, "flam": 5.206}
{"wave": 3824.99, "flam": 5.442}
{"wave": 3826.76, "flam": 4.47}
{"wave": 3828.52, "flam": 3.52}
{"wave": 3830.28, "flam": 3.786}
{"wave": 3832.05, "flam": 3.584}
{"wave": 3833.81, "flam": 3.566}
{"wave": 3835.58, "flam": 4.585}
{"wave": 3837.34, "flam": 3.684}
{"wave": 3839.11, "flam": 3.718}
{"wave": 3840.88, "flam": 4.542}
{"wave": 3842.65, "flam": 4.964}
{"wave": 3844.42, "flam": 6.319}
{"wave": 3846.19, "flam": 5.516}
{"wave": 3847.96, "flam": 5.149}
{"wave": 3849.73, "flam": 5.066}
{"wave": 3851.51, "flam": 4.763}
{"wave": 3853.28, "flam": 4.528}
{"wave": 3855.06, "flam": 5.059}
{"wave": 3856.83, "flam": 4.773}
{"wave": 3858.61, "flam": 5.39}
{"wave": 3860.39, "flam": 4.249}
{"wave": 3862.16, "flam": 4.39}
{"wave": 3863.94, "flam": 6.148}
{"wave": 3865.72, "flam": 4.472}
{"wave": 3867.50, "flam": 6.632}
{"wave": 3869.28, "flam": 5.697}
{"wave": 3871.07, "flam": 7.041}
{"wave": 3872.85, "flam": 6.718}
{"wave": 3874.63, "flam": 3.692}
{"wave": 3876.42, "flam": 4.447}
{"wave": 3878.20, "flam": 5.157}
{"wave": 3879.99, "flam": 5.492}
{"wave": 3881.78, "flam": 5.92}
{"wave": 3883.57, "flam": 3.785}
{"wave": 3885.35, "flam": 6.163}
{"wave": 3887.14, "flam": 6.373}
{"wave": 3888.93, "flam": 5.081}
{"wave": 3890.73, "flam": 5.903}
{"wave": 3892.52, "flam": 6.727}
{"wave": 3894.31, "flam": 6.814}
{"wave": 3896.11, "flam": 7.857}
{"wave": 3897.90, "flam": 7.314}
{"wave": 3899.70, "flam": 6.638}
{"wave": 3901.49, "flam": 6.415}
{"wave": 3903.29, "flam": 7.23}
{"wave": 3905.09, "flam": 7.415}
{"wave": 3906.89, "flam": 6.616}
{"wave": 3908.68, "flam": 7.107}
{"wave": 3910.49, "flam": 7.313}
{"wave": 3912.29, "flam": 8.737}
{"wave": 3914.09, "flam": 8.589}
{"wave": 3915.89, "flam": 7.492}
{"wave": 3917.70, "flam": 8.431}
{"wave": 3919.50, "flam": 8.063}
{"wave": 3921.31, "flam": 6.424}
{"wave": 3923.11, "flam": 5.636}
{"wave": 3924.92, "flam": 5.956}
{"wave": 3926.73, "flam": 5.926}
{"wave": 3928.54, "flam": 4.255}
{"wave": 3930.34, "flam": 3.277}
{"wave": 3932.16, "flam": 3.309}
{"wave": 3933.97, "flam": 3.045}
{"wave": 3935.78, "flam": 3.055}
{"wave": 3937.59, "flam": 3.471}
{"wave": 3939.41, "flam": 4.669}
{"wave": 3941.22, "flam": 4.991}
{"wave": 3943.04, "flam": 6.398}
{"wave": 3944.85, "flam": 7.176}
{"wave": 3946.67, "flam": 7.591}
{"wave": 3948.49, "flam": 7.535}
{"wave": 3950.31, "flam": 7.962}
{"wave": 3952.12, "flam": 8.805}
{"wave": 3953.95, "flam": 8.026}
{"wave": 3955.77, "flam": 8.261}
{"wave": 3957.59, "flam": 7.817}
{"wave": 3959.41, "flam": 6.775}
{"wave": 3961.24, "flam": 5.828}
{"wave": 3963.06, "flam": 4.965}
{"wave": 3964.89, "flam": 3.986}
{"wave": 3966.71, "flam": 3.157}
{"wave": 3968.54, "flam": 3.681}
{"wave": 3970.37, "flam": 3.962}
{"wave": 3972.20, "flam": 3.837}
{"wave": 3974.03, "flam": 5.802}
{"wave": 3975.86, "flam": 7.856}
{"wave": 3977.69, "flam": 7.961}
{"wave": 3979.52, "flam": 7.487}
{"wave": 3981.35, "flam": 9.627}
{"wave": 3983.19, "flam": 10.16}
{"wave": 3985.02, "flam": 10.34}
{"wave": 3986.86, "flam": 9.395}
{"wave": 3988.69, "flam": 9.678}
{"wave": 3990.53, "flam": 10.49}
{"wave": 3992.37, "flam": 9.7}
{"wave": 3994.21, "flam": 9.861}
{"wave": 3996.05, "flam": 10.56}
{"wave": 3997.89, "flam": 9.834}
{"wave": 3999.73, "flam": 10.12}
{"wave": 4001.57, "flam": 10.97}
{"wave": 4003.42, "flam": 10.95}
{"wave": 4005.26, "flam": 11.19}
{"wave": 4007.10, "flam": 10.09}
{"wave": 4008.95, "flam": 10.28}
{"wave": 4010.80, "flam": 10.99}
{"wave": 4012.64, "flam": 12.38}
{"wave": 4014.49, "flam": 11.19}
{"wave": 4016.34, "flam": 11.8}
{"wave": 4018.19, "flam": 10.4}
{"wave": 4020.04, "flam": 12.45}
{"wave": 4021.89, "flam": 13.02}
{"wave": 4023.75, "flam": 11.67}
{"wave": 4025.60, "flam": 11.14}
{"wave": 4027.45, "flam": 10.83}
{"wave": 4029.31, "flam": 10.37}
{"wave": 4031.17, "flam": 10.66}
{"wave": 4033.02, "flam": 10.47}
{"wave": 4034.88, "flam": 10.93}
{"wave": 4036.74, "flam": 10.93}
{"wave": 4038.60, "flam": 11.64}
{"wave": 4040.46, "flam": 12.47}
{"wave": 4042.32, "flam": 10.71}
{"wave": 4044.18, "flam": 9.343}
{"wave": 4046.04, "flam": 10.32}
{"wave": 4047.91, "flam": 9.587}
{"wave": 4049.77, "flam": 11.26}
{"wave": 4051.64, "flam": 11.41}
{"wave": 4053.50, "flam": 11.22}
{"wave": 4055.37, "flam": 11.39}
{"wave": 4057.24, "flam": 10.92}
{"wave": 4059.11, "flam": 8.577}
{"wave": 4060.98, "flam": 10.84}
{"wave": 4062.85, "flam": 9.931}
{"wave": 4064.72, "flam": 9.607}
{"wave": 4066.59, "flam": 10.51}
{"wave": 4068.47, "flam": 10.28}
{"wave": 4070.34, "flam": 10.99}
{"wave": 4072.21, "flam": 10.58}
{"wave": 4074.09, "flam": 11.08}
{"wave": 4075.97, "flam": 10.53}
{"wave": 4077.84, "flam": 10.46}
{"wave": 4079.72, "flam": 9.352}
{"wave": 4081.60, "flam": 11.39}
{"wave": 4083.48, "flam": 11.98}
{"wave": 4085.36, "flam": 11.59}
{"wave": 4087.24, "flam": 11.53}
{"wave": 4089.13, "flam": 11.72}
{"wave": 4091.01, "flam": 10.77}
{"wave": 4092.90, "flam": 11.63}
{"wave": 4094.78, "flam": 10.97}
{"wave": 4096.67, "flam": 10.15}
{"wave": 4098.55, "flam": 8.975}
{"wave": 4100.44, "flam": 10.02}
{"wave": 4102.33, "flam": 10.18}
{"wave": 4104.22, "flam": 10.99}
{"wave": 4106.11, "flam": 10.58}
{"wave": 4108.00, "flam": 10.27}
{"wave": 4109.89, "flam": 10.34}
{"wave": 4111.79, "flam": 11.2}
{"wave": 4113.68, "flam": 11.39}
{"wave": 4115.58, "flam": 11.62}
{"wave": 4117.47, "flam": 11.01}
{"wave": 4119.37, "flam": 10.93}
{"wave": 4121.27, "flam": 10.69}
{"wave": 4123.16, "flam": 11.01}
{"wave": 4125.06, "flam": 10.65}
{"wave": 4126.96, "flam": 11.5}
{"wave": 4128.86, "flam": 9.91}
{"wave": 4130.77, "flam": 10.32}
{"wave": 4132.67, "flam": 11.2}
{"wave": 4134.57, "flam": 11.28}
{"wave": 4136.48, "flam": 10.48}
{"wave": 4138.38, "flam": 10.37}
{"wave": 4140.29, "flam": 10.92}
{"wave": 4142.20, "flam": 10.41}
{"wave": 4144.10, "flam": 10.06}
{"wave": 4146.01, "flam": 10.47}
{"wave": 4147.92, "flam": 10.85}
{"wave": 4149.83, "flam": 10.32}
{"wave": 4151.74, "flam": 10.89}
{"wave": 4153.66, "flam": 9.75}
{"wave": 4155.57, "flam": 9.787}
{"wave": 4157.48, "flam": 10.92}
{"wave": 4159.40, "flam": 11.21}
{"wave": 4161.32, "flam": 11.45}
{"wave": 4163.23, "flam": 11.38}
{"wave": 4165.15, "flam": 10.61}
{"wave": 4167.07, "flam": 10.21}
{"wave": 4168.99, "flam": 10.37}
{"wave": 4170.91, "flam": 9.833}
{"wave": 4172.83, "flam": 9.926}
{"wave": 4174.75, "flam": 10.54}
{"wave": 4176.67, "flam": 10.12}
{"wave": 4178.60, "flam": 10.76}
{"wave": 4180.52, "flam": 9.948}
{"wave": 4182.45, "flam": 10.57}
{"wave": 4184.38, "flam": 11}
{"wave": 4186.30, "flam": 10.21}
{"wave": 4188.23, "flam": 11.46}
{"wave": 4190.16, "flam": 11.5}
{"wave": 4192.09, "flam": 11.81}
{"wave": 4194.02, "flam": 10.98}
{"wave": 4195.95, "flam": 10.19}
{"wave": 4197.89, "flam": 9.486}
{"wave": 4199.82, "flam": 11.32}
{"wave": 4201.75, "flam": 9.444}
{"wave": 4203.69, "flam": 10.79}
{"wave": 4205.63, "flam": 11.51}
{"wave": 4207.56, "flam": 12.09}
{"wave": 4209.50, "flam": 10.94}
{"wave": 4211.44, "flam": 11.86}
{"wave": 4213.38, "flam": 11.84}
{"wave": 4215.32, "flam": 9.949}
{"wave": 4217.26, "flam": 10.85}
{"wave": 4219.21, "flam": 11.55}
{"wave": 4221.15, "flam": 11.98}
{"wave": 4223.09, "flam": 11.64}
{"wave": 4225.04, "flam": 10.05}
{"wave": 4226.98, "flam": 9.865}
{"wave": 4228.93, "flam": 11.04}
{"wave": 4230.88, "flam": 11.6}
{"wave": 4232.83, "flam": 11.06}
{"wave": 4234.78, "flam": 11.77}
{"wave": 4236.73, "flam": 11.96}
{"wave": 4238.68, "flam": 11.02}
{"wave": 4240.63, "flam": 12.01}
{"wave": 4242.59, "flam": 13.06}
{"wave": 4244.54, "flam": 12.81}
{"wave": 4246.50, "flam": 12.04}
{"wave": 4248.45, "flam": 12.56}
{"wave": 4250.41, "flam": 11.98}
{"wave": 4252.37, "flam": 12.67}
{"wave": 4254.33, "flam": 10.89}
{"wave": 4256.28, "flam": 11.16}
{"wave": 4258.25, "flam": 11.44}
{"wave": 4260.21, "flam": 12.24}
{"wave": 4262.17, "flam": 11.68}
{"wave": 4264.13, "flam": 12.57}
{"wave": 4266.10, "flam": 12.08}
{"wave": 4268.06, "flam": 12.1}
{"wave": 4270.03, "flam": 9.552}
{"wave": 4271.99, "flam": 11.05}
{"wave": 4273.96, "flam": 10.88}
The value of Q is 1.95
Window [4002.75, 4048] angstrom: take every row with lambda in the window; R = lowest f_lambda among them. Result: 9.343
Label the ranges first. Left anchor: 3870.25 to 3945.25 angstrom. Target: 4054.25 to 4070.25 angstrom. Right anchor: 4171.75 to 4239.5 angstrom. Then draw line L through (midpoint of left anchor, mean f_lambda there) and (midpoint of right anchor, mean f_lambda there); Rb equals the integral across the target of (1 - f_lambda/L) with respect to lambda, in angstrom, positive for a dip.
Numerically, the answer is -3.3 angstrom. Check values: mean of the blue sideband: 5.99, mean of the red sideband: 10.9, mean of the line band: 10.3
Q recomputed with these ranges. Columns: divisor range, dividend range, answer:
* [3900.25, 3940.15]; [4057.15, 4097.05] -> 1.92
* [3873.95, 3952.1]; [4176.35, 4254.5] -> 2.13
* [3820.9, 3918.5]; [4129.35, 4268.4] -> 2.30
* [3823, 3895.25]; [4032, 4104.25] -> 2.33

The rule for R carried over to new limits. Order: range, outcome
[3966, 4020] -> 3.157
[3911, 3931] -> 3.277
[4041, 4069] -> 8.577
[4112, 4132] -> 9.91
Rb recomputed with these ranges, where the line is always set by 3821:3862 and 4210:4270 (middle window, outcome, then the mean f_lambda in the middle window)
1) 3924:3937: 4.36 angstrom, 4.1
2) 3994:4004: -4.07 angstrom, 10.4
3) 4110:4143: -4.29 angstrom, 10.9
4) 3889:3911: -4.70 angstrom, 6.87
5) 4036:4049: -4.10 angstrom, 10.7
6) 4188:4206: 0.08 angstrom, 10.8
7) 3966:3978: 3.22 angstrom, 5.07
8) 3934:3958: 0.18 angstrom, 6.44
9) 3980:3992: -4.50 angstrom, 9.85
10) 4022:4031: -3.76 angstrom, 11.1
